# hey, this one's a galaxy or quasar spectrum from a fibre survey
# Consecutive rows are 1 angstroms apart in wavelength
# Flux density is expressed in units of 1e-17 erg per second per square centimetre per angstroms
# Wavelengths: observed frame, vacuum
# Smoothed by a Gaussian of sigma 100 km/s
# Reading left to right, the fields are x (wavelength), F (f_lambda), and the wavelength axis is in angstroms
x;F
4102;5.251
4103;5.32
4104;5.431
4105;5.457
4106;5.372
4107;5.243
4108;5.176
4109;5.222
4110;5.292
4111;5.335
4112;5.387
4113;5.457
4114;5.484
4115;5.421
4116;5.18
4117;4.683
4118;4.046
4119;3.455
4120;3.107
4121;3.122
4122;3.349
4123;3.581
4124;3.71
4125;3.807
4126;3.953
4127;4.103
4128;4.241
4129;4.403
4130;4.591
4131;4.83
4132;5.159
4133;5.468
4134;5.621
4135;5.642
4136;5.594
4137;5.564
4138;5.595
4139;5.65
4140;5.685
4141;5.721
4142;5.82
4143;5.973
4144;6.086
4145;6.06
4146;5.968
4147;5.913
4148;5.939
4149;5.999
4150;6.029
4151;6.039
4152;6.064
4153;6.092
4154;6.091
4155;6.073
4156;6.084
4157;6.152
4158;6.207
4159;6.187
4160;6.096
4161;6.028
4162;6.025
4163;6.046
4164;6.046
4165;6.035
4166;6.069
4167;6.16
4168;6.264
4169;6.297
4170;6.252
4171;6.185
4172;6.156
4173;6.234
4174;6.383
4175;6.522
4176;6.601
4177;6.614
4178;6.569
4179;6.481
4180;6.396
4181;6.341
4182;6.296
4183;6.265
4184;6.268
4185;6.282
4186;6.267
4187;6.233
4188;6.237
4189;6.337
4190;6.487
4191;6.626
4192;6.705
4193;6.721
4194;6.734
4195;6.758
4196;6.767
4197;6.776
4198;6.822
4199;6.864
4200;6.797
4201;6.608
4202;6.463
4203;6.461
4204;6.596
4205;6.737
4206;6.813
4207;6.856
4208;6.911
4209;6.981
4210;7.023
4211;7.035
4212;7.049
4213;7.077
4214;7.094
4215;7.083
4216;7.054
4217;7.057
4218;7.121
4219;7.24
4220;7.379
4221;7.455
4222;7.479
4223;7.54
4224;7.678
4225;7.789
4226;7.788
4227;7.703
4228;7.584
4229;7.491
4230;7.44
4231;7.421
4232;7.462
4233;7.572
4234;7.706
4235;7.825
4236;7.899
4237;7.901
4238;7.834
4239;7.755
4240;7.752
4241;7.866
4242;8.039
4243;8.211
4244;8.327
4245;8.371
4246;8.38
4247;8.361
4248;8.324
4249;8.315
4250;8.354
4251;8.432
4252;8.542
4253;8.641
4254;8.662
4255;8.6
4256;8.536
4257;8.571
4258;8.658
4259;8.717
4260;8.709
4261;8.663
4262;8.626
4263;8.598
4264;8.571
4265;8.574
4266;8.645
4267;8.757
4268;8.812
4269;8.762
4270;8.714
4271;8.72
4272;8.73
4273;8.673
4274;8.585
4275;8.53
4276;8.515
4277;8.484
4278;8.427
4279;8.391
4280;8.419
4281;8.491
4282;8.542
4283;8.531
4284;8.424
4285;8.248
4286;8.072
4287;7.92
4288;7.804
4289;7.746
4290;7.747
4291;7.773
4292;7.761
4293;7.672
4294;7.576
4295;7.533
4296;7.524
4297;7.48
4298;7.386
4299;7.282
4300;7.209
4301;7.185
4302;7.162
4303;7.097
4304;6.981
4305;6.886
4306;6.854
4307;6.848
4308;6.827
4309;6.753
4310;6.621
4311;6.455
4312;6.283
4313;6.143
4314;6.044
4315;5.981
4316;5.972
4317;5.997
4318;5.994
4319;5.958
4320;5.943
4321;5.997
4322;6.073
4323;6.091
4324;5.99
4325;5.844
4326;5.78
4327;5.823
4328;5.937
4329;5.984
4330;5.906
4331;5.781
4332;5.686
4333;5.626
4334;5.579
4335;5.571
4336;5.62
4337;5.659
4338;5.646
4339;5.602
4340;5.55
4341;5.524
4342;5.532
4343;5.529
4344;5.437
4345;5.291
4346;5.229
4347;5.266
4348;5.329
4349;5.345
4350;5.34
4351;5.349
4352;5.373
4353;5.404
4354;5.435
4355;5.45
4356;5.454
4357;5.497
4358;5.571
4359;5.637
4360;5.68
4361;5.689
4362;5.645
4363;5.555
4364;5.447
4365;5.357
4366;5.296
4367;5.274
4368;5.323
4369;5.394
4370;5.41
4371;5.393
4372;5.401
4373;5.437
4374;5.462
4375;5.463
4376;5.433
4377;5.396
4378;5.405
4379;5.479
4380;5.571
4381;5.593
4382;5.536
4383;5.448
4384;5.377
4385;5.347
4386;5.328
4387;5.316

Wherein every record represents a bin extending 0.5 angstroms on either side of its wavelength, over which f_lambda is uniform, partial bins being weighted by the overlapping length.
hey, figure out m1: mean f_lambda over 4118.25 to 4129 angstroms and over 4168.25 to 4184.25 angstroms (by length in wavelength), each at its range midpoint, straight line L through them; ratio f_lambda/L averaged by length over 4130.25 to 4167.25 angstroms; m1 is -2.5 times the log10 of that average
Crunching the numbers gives -0.19 mag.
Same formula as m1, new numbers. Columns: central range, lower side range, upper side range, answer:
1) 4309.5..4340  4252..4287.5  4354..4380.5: 0.15 mag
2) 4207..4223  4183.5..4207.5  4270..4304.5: -0.04 mag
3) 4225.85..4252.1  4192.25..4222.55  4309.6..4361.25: -0.20 mag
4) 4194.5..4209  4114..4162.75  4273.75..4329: -0.13 mag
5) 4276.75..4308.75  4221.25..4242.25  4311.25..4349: -0.18 mag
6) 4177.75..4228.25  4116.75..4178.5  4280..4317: -0.11 mag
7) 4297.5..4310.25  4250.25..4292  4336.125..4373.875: 0.04 mag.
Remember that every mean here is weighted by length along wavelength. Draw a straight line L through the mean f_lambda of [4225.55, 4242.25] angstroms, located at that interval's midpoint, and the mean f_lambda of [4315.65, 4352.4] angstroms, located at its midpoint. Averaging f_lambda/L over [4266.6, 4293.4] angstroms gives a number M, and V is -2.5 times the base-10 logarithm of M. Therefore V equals -0.226 mag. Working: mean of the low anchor 7.7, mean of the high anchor 5.68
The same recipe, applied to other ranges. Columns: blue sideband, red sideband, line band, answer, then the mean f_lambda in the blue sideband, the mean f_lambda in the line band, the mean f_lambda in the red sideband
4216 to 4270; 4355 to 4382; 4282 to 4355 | 0.023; 8.08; 6.41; 5.47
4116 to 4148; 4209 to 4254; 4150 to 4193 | -0.048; 4.88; 6.26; 7.72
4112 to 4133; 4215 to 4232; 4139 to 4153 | -0.174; 4.34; 5.94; 7.44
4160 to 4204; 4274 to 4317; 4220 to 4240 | -0.119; 6.41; 7.64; 7.46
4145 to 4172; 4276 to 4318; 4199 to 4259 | -0.132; 6.09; 7.62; 7.38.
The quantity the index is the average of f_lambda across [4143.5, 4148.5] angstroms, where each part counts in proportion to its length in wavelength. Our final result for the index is 5.99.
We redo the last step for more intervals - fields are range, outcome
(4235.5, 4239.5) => 7.85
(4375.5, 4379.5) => 5.43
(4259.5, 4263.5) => 8.65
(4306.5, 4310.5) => 6.76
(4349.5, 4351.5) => 5.34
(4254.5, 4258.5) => 8.59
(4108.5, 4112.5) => 5.31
